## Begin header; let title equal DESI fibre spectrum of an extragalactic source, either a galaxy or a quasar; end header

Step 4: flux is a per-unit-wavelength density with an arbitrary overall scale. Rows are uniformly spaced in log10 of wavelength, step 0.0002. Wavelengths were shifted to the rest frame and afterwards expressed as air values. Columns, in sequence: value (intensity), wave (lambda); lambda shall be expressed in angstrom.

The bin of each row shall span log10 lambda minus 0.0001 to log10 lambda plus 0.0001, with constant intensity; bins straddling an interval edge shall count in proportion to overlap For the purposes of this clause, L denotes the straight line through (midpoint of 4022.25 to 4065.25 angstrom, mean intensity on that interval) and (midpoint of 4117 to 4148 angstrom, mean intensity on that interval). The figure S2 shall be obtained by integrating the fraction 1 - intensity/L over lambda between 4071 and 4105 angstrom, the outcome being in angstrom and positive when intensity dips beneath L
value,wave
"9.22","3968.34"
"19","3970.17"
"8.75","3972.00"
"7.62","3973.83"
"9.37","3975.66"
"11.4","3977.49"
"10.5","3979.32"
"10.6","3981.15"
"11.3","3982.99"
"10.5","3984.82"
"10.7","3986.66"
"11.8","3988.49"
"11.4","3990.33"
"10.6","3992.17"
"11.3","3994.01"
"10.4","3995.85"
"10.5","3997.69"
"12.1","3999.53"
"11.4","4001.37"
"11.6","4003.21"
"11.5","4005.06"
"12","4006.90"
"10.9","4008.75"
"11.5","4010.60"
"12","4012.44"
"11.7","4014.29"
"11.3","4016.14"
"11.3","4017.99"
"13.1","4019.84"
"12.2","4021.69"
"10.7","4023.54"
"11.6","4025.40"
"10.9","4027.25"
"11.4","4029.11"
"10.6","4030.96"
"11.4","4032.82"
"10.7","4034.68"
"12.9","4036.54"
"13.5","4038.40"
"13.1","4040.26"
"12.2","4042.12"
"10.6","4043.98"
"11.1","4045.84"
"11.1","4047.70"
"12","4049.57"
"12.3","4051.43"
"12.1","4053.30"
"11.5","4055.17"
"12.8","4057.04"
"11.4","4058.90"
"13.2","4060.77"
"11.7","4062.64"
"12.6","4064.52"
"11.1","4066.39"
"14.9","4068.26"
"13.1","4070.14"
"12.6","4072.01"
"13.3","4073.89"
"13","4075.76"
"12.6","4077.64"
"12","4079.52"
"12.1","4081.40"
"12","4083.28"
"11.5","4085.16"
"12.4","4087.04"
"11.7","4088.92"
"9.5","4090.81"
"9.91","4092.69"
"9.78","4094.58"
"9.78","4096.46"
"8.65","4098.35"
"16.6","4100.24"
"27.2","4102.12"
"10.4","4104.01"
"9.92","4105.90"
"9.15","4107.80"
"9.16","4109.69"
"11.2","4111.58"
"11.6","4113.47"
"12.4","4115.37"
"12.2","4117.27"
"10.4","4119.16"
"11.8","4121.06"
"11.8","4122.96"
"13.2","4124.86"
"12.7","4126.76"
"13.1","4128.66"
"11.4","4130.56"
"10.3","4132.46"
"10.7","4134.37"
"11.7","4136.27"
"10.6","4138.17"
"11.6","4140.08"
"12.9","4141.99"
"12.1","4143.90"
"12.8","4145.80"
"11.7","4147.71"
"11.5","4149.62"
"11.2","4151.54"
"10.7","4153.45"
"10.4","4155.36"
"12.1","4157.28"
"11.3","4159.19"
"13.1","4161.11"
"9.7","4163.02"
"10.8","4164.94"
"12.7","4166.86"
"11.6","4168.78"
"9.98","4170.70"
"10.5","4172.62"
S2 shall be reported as -2.0 angstrom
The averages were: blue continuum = 11.8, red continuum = 11.8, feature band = 12.5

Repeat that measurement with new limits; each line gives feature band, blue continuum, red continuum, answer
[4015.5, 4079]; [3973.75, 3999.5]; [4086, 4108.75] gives -3.3 angstrom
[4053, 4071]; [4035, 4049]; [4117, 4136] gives -0.8 angstrom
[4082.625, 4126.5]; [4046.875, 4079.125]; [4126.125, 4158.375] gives 0.5 angstrom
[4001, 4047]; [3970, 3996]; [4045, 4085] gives -0.4 angstrom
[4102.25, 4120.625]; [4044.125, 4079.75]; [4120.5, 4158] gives 0.7 angstrom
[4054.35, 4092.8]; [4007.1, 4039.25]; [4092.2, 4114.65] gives -1.1 angstrom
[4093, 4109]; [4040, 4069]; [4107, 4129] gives -1.2 angstrom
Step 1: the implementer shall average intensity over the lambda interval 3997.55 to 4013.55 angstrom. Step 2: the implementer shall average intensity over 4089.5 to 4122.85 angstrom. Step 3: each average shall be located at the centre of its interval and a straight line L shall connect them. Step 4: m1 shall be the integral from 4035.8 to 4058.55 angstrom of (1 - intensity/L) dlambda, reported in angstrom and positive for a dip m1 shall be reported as -0.9 angstrom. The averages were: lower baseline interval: 11.6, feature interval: 12.1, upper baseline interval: 11.7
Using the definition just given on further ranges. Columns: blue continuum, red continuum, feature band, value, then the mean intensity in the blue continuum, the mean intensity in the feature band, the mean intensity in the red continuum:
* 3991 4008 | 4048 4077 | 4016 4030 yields 0.2 angstrom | 11.3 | 11.6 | 12.5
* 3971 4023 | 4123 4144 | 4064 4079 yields -1.8 angstrom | 11.1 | 12.9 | 11.8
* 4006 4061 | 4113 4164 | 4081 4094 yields 0.5 angstrom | 11.8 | 11.2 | 11.7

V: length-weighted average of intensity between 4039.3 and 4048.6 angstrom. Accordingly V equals 11.6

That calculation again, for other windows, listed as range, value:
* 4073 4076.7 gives 13.2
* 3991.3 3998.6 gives 10.7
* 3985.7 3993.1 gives 11.1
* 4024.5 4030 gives 11.3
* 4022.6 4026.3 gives 11.1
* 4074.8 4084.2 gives 12.3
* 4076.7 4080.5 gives 12.3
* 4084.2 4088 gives 12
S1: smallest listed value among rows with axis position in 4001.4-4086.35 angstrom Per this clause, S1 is 10.6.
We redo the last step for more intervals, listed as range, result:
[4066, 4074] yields 11.1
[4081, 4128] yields 8.65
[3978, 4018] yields 10.4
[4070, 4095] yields 9.5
